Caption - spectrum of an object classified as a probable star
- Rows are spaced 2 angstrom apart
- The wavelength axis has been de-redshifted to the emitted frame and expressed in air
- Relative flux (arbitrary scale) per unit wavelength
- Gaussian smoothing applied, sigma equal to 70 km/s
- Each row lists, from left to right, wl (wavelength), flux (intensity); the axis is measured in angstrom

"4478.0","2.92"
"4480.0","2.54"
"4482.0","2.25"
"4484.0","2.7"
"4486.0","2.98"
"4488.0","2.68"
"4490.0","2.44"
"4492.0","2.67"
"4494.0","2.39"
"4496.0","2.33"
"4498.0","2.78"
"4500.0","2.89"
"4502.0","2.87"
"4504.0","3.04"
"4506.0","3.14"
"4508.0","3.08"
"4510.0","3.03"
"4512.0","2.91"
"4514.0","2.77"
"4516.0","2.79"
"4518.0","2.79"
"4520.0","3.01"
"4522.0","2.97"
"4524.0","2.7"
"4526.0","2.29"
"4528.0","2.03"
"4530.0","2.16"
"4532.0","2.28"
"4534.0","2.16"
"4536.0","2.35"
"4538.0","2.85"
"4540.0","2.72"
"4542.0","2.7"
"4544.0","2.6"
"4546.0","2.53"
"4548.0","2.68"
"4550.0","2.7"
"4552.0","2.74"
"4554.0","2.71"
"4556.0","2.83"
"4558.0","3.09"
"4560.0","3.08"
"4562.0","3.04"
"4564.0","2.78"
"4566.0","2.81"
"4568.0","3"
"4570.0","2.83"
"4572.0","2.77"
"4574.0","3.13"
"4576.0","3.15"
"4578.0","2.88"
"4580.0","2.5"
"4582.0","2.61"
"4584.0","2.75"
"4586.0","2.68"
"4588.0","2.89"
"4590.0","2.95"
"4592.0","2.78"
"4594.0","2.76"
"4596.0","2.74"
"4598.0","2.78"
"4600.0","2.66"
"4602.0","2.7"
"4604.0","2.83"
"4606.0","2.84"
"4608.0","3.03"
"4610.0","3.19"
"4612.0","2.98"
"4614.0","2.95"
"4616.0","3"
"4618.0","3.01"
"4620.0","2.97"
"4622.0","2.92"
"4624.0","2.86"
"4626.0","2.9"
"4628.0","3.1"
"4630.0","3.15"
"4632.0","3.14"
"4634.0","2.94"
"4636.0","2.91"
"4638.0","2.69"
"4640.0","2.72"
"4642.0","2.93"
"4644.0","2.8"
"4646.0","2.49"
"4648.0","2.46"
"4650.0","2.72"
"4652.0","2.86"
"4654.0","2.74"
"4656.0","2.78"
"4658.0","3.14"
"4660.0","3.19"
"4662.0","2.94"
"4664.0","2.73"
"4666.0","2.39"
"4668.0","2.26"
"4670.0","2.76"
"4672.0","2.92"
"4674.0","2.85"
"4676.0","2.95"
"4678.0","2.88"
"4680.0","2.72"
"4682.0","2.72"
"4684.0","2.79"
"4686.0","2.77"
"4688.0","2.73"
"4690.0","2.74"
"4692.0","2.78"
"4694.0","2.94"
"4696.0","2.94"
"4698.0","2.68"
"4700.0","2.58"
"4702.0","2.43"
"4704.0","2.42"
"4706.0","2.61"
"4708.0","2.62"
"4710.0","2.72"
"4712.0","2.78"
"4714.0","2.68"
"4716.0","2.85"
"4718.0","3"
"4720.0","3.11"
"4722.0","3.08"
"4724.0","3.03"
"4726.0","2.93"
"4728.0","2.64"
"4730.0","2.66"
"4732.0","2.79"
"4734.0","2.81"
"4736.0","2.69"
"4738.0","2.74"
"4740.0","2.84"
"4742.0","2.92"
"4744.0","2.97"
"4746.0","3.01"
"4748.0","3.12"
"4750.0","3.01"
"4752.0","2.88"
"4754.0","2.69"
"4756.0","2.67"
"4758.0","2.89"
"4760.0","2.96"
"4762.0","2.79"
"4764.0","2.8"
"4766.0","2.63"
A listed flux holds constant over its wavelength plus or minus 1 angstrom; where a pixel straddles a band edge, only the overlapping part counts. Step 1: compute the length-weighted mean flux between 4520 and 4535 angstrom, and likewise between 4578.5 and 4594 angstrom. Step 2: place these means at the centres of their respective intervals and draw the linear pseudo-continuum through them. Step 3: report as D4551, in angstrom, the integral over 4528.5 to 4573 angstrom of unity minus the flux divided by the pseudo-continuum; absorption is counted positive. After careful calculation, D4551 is -2.55 angstrom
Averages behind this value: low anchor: 2.41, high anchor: 2.74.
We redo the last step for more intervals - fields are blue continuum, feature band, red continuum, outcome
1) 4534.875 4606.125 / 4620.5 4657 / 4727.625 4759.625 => -0.4 angstrom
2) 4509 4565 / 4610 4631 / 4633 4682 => -1.8 angstrom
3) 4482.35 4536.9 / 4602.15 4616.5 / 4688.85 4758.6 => -1.2 angstrom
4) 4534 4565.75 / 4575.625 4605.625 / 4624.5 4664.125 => 0.3 angstrom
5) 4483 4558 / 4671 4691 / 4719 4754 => 0.2 angstrom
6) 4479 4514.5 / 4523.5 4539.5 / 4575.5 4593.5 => 2.4 angstrom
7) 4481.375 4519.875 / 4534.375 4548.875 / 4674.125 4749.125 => 0.9 angstrom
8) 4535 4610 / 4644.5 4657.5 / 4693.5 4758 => 0.5 angstrom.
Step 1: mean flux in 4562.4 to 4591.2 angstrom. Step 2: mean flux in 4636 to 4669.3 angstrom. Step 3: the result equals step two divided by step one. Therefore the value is 0.97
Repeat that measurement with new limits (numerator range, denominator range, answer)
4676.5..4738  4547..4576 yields 0.96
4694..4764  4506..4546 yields 1.06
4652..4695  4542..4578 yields 0.98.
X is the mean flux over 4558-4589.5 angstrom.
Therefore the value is 2.87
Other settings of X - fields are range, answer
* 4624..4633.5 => 3.04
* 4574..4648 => 2.86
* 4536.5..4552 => 2.68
